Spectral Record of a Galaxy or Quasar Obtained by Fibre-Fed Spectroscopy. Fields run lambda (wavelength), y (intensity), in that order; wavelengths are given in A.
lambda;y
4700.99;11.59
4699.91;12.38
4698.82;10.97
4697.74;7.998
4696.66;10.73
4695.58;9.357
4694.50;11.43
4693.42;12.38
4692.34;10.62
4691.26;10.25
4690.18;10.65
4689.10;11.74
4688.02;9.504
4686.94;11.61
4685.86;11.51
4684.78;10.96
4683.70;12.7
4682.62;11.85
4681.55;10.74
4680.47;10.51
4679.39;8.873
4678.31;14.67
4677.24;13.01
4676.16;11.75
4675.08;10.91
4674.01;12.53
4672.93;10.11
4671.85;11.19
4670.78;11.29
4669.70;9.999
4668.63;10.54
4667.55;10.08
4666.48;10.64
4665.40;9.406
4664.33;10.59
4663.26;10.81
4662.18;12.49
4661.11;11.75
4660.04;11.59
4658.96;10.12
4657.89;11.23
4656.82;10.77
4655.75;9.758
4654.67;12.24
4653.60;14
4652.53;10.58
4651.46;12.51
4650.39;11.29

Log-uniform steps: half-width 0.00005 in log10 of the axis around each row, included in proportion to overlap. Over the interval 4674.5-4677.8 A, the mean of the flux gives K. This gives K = 11.9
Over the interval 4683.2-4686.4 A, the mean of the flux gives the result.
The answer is 11.7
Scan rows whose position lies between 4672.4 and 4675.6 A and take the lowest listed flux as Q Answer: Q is 10.11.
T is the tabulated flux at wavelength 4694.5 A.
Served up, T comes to 11.43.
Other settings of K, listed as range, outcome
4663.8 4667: 10.2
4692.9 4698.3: 10.4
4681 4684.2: 11.8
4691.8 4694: 11.5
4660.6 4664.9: 11.4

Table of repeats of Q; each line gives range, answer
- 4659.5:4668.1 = 9.406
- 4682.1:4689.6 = 9.504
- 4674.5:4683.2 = 8.873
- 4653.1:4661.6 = 9.758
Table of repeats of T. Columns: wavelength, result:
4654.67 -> 12.24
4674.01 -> 12.53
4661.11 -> 11.75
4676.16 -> 11.75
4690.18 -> 10.65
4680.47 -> 10.51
